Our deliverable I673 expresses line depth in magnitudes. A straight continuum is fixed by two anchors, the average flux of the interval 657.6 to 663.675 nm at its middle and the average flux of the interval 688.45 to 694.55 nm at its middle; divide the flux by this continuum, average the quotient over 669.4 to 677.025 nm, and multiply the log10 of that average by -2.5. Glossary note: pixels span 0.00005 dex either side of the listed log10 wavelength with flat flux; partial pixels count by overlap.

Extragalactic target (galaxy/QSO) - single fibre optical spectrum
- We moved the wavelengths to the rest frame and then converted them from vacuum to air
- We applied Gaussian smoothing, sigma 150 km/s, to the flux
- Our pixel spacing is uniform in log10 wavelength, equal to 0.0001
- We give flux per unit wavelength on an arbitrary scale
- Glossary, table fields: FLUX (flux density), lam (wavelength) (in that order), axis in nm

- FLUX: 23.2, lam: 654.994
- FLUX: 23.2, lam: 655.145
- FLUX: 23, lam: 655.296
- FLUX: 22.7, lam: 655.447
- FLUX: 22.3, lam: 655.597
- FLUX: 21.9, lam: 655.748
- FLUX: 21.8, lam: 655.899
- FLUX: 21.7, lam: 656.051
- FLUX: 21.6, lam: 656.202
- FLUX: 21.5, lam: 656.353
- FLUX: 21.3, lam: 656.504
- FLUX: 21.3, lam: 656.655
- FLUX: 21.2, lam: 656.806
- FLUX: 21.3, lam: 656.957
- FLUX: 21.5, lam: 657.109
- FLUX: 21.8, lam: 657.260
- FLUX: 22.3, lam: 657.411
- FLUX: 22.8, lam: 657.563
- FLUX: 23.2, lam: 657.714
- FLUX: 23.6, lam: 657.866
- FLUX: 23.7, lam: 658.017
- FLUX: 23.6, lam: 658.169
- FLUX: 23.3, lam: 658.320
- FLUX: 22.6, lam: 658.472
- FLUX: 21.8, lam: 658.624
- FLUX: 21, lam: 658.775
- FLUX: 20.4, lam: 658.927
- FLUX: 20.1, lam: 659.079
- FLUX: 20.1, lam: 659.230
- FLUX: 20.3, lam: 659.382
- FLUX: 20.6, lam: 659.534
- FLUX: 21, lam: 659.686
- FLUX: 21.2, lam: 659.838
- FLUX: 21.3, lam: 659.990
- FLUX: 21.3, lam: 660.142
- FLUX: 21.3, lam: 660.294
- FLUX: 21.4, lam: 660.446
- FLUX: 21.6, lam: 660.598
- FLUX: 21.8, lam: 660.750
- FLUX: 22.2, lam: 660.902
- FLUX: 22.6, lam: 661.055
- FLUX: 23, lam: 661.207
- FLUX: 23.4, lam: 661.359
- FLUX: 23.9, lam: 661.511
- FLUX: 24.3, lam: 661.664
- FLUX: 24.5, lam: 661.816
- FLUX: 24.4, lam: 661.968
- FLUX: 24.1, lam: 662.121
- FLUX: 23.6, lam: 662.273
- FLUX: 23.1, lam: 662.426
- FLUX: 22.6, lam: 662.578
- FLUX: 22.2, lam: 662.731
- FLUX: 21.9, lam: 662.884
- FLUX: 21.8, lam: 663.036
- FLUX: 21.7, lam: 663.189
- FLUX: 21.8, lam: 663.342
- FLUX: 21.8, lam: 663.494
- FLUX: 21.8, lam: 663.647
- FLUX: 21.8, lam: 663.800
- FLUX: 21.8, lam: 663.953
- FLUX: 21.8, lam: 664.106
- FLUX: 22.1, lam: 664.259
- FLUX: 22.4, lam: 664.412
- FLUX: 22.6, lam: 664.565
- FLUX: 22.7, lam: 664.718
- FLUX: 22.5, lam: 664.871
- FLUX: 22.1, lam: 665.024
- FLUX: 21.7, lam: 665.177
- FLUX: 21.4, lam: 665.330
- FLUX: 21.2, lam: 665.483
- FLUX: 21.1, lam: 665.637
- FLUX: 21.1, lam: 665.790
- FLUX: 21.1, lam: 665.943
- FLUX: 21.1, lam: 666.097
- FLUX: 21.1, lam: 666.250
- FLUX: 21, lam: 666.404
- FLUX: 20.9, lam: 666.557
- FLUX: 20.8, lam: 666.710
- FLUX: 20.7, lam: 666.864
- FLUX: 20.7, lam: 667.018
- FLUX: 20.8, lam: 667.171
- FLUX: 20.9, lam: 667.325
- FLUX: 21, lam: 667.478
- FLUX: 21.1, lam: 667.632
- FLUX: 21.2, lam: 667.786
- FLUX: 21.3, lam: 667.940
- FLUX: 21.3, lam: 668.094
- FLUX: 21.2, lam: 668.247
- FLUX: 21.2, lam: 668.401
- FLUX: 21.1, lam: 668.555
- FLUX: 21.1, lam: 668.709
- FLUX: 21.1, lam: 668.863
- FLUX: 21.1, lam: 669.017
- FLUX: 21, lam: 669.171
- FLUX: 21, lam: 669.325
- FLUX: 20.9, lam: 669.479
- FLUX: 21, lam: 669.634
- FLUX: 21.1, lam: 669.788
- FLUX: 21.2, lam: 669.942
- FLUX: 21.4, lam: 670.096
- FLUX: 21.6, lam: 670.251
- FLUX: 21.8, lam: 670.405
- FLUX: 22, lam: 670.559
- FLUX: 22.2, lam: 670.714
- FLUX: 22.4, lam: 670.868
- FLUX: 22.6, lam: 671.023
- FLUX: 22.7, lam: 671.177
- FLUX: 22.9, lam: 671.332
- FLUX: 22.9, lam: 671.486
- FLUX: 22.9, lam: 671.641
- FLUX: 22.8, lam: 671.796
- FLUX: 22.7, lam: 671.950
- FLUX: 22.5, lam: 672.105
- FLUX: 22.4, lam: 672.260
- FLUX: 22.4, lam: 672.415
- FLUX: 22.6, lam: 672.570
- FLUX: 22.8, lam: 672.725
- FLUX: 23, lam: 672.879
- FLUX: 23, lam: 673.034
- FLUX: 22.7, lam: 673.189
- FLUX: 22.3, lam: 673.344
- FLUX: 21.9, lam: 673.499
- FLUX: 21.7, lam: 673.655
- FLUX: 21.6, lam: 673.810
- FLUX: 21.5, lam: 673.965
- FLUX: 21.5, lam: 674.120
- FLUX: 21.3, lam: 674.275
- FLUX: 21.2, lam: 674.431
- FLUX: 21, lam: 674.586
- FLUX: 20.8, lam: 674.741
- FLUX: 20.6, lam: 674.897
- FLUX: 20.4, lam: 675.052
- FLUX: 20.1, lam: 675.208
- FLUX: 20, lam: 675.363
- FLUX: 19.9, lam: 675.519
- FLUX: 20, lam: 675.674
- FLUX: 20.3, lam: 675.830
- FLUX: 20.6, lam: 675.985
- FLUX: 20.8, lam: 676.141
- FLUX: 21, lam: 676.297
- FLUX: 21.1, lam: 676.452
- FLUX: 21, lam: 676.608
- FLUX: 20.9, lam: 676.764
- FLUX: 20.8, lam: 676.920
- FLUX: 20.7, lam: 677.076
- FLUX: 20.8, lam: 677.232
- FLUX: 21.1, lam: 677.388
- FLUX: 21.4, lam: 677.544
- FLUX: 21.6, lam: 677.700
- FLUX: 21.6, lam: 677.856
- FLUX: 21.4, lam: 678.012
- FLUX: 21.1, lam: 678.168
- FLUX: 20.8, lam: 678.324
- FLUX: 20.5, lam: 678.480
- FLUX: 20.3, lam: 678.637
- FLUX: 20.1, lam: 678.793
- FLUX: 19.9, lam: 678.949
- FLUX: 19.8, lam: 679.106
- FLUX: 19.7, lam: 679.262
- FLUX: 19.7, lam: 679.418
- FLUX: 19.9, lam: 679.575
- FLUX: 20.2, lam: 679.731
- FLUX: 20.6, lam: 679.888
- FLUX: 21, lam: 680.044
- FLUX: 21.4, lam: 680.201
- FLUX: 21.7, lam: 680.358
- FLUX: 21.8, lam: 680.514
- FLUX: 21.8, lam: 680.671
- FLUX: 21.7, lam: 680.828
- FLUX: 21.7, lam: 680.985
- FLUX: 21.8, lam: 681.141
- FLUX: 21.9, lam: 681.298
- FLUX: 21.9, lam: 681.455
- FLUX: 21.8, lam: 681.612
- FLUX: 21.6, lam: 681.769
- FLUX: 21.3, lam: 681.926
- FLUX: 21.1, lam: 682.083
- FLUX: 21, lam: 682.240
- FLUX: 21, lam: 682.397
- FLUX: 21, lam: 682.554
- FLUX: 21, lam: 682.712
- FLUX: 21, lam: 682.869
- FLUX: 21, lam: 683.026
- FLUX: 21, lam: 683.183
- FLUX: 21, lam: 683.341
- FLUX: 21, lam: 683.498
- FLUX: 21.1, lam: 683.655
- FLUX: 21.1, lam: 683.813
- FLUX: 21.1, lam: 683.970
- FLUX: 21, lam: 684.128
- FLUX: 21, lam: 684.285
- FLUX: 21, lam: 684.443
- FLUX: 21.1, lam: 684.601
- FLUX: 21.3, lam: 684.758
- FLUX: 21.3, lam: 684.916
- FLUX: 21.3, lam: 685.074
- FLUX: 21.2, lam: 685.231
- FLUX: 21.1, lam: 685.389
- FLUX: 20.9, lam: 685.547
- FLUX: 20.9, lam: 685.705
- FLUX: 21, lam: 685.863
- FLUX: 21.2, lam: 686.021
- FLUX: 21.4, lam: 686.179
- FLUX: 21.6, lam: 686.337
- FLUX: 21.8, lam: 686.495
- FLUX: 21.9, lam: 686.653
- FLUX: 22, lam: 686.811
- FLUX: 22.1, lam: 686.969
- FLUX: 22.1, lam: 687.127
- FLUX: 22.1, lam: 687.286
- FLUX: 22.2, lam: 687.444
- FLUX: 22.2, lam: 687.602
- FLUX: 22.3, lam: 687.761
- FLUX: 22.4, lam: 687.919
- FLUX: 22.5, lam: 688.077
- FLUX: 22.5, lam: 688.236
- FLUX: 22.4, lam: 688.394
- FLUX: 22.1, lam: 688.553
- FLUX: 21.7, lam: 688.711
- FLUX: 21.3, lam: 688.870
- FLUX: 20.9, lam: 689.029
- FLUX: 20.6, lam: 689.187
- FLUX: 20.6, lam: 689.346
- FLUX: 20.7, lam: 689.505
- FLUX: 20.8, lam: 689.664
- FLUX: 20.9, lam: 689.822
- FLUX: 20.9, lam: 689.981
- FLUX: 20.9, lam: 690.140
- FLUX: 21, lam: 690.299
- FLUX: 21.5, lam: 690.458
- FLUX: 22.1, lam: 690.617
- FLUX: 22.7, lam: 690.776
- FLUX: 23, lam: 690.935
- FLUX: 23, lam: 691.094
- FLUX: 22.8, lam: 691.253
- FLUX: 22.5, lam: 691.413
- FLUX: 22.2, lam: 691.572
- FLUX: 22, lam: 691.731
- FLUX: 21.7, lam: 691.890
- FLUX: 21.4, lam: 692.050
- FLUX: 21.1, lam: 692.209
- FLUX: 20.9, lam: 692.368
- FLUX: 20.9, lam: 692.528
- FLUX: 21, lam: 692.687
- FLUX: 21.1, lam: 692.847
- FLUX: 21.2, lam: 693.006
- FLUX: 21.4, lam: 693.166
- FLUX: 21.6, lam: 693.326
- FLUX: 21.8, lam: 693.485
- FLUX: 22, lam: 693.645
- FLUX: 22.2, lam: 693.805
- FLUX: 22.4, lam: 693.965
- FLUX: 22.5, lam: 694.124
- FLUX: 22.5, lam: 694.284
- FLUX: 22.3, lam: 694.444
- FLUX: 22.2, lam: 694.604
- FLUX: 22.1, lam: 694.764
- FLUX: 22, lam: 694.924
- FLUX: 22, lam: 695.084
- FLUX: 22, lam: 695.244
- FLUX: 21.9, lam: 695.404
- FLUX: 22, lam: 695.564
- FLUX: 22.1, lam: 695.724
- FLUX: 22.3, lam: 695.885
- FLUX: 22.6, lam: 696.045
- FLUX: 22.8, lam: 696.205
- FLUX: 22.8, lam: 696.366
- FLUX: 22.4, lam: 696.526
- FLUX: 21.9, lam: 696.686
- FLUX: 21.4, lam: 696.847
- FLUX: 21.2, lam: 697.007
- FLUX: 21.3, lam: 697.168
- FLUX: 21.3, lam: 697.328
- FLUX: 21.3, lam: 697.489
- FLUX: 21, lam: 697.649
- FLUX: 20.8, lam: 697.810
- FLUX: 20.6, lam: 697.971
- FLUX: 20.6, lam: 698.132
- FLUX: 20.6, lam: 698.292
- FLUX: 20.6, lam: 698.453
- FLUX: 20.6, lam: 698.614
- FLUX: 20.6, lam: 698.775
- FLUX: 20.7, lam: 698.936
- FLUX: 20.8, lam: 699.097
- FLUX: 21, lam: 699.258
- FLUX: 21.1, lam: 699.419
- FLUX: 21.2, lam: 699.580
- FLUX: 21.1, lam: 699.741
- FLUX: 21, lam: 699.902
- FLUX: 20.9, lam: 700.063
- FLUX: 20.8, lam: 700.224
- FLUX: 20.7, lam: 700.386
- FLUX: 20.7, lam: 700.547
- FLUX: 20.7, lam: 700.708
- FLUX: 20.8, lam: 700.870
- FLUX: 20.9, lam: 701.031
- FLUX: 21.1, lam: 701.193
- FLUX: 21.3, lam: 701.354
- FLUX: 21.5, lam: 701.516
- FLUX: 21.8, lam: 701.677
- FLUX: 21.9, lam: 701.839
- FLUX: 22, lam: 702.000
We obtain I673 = 0.02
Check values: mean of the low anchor 22.3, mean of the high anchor 21.6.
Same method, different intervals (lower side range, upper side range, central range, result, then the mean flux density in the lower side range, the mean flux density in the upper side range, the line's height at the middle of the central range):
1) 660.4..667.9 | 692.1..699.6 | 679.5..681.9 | 0.02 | 22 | 21.5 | 21.8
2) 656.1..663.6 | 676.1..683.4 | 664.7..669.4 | 0.03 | 22.1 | 21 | 21.7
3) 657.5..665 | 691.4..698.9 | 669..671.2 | 0.03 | 22.3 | 21.6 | 22.1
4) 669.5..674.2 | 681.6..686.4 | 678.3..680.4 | 0.06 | 22.2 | 21.1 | 21.5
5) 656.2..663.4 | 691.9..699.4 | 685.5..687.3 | 0.01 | 22.2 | 21.6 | 21.7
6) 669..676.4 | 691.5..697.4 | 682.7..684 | 0.04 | 21.6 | 21.9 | 21.7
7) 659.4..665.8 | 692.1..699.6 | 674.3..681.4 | 0.05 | 22.2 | 21.5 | 21.9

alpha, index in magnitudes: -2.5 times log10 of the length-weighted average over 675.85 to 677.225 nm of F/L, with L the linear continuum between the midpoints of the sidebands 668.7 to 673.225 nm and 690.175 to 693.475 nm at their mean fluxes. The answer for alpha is 0.06 mag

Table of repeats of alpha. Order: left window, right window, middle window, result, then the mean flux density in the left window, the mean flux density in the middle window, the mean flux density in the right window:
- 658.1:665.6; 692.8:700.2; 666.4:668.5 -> 0.05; 22.1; 21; 21.6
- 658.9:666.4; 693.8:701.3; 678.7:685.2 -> 0.03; 22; 21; 21.4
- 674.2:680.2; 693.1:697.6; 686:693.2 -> -0.01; 20.6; 21.7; 22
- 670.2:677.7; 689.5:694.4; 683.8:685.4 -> 0.03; 21.6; 21.1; 21.7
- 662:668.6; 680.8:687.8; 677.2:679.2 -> 0.04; 21.7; 20.8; 21.4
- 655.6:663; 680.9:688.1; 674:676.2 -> 0.06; 22.1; 20.6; 21.4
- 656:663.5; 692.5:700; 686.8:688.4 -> -0.03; 22.1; 22.3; 21.6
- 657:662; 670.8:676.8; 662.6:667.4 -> 0.02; 22.2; 21.6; 21.7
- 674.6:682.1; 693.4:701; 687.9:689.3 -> -0.03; 20.9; 21.8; 21.5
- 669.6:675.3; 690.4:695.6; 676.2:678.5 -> 0.04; 21.9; 21.1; 21.9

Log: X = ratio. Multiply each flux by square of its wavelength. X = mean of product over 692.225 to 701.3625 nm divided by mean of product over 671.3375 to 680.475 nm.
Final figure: 1.07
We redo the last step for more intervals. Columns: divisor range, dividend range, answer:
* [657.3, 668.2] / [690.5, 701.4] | 1.08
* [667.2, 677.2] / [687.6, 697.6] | 1.08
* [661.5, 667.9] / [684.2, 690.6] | 1.05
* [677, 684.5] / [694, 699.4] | 1.08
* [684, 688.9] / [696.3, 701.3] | 1.01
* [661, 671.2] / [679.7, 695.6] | 1.05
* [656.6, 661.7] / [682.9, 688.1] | 1.06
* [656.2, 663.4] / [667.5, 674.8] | 1.02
